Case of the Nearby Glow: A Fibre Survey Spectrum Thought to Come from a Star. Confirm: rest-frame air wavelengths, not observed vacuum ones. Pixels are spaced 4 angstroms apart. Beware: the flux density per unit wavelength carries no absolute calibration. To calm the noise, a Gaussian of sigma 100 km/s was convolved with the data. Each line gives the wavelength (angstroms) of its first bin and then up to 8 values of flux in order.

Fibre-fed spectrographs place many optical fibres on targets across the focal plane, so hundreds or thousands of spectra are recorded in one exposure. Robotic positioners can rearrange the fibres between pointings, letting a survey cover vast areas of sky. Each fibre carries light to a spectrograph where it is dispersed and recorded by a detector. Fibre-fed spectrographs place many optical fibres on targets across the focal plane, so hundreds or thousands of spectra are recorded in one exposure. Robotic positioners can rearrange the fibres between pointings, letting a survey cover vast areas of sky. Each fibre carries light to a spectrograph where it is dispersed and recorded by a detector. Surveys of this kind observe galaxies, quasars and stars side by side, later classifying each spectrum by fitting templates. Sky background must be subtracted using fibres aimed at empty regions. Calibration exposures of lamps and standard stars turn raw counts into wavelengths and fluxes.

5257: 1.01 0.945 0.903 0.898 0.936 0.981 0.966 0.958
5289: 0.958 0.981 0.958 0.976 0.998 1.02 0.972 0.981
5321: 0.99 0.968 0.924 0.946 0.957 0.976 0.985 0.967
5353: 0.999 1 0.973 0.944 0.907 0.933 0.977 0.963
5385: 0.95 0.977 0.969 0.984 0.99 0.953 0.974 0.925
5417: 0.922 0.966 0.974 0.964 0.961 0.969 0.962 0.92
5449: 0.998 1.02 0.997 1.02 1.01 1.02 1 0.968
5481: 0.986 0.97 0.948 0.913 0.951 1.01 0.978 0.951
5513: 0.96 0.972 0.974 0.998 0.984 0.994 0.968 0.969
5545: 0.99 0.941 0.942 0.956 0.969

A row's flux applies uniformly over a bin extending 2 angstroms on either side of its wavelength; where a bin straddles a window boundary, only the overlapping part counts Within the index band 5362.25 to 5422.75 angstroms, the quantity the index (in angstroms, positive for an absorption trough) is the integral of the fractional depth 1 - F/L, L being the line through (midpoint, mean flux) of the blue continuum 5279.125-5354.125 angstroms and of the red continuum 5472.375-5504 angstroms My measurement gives 0.9 angstroms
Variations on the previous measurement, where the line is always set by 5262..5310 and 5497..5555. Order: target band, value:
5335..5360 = -0.5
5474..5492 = 0.1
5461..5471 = -0.5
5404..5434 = 0.4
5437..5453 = 0.0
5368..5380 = 0.3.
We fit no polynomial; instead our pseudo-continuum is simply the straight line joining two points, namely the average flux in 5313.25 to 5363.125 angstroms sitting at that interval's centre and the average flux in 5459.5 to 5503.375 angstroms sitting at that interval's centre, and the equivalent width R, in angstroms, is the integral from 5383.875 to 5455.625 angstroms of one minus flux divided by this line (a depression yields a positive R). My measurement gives 0.8 angstroms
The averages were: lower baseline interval 0.972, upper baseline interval 0.981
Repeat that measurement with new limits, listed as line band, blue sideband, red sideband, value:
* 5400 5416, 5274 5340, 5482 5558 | 0.21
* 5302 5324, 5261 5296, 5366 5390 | -0.97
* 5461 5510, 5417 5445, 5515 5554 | -0.54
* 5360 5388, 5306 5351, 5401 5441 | 0.45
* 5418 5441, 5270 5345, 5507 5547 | 0.20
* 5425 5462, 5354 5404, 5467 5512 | -0.34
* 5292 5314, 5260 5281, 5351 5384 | -0.95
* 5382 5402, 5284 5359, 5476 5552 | 0.00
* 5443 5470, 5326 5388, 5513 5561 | -0.86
